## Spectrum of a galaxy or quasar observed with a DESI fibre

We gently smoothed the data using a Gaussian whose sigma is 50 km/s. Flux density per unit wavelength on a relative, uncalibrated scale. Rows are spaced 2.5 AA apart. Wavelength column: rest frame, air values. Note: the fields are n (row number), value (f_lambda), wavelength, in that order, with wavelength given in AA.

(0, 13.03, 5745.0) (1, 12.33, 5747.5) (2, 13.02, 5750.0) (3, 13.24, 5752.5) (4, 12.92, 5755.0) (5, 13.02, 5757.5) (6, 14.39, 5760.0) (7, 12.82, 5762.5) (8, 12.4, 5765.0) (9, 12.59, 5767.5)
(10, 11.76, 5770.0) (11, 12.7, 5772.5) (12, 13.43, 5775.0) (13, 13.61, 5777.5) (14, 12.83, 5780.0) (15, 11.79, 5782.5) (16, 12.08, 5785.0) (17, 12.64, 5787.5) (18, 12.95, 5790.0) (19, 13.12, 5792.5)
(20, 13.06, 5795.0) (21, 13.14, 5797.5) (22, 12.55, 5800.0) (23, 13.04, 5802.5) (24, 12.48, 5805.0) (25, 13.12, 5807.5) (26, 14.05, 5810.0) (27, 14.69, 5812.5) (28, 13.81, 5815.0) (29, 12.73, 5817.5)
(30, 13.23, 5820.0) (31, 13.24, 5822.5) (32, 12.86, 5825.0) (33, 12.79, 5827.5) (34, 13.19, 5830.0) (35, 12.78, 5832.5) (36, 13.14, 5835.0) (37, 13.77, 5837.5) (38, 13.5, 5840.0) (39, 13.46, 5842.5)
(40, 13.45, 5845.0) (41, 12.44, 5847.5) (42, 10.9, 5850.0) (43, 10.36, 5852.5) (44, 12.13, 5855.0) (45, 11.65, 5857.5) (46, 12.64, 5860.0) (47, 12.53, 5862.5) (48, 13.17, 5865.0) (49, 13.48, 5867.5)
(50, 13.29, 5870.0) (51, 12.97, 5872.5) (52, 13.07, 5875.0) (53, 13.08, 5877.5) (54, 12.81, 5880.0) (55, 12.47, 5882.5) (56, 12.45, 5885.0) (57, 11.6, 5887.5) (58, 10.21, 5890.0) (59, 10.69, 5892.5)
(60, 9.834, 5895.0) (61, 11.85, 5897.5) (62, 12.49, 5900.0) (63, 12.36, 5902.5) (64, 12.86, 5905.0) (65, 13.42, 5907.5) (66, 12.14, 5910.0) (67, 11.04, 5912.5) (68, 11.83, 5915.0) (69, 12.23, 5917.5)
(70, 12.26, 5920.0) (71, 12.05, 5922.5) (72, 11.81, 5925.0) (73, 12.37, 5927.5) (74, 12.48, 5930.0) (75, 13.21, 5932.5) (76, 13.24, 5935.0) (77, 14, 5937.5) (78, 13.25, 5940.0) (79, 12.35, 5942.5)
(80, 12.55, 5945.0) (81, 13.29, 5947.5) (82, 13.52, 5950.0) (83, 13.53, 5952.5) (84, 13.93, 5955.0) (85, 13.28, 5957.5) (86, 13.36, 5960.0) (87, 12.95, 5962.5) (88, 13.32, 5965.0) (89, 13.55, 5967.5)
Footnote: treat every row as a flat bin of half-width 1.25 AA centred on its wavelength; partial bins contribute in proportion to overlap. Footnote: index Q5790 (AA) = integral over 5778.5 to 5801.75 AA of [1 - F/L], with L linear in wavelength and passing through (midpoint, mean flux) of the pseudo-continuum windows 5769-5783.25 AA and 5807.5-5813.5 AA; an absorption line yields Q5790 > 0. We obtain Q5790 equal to 1.0 AA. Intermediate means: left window 12.7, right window 14.1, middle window 12.7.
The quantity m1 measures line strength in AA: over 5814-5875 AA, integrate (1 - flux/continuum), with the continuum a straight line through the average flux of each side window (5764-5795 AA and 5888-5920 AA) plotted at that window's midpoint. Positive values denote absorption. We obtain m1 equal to -3.07 AA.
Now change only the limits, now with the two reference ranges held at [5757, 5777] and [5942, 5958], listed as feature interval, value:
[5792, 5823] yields -0.64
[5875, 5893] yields 1.50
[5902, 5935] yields 2.10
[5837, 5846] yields -0.33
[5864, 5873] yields -0.11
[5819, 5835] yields 0.00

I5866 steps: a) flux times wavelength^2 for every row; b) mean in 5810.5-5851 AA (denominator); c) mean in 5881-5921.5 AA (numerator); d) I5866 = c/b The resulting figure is 0.92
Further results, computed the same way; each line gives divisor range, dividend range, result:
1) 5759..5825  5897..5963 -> 1.03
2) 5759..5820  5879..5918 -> 0.95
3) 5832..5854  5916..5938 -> 1.02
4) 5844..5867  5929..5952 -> 1.11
